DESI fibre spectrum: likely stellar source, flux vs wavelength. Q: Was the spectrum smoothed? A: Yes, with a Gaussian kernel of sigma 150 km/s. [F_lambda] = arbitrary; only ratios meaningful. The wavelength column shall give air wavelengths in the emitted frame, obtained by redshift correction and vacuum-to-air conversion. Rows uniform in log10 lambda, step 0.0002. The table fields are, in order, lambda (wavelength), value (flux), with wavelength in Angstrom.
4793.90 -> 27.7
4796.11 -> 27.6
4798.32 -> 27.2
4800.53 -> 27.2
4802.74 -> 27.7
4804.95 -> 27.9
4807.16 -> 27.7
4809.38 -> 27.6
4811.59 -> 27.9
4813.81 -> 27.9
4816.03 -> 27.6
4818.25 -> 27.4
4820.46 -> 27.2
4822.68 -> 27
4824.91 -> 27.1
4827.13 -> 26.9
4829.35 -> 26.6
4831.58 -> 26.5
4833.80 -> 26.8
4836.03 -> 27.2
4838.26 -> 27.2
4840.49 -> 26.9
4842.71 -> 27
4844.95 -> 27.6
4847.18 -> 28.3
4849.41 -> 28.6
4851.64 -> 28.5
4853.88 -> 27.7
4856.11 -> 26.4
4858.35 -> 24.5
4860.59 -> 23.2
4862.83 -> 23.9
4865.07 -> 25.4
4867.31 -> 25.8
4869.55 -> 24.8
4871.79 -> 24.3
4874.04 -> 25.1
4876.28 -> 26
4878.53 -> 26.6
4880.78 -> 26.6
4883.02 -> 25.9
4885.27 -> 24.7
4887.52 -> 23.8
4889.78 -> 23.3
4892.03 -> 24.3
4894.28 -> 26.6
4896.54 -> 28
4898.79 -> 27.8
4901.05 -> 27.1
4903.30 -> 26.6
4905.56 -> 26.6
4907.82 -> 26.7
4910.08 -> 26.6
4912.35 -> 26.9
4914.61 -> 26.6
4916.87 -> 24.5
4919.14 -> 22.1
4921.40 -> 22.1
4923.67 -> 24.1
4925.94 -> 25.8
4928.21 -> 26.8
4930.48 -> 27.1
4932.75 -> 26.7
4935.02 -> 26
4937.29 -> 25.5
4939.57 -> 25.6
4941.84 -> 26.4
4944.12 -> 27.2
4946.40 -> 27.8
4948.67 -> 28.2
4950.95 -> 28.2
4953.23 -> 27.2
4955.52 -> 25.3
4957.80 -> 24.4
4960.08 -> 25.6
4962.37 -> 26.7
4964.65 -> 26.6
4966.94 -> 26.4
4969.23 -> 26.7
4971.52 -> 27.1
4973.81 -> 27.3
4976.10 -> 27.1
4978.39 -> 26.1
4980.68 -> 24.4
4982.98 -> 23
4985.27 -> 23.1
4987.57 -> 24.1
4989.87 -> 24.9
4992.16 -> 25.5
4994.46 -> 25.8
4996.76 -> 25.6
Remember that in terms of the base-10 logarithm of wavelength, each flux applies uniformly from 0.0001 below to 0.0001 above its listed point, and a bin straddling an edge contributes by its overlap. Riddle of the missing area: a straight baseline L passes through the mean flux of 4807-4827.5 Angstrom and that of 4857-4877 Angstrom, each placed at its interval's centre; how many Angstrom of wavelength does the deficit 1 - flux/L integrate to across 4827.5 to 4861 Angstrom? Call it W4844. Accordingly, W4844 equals -1.2 Angstrom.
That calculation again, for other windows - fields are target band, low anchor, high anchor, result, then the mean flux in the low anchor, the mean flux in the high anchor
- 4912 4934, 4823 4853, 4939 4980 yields 1.3 Angstrom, 27.3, 26.7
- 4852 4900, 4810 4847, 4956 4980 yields 2.5 Angstrom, 27.2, 26.3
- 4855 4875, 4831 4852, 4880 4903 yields 1.4 Angstrom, 27.5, 25.8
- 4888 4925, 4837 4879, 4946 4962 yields 1.2 Angstrom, 26.2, 26.6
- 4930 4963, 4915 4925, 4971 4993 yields -3.1 Angstrom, 23.5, 25.2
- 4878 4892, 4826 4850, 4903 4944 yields 0.7 Angstrom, 27.2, 25.7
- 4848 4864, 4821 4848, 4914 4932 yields 0.2 Angstrom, 27.1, 24.9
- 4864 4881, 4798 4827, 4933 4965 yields 1.0 Angstrom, 27.5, 26.5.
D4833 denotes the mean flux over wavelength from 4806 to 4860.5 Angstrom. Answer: 27.2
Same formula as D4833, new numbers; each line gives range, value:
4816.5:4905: 26.3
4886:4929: 25.6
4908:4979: 26.2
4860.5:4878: 25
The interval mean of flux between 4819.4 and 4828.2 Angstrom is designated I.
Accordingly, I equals 27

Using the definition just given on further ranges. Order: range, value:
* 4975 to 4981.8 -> 25.9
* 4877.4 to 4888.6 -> 25.5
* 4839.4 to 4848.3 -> 27.5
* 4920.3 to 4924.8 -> 23.1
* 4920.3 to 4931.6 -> 25.2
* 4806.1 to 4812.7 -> 27.7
